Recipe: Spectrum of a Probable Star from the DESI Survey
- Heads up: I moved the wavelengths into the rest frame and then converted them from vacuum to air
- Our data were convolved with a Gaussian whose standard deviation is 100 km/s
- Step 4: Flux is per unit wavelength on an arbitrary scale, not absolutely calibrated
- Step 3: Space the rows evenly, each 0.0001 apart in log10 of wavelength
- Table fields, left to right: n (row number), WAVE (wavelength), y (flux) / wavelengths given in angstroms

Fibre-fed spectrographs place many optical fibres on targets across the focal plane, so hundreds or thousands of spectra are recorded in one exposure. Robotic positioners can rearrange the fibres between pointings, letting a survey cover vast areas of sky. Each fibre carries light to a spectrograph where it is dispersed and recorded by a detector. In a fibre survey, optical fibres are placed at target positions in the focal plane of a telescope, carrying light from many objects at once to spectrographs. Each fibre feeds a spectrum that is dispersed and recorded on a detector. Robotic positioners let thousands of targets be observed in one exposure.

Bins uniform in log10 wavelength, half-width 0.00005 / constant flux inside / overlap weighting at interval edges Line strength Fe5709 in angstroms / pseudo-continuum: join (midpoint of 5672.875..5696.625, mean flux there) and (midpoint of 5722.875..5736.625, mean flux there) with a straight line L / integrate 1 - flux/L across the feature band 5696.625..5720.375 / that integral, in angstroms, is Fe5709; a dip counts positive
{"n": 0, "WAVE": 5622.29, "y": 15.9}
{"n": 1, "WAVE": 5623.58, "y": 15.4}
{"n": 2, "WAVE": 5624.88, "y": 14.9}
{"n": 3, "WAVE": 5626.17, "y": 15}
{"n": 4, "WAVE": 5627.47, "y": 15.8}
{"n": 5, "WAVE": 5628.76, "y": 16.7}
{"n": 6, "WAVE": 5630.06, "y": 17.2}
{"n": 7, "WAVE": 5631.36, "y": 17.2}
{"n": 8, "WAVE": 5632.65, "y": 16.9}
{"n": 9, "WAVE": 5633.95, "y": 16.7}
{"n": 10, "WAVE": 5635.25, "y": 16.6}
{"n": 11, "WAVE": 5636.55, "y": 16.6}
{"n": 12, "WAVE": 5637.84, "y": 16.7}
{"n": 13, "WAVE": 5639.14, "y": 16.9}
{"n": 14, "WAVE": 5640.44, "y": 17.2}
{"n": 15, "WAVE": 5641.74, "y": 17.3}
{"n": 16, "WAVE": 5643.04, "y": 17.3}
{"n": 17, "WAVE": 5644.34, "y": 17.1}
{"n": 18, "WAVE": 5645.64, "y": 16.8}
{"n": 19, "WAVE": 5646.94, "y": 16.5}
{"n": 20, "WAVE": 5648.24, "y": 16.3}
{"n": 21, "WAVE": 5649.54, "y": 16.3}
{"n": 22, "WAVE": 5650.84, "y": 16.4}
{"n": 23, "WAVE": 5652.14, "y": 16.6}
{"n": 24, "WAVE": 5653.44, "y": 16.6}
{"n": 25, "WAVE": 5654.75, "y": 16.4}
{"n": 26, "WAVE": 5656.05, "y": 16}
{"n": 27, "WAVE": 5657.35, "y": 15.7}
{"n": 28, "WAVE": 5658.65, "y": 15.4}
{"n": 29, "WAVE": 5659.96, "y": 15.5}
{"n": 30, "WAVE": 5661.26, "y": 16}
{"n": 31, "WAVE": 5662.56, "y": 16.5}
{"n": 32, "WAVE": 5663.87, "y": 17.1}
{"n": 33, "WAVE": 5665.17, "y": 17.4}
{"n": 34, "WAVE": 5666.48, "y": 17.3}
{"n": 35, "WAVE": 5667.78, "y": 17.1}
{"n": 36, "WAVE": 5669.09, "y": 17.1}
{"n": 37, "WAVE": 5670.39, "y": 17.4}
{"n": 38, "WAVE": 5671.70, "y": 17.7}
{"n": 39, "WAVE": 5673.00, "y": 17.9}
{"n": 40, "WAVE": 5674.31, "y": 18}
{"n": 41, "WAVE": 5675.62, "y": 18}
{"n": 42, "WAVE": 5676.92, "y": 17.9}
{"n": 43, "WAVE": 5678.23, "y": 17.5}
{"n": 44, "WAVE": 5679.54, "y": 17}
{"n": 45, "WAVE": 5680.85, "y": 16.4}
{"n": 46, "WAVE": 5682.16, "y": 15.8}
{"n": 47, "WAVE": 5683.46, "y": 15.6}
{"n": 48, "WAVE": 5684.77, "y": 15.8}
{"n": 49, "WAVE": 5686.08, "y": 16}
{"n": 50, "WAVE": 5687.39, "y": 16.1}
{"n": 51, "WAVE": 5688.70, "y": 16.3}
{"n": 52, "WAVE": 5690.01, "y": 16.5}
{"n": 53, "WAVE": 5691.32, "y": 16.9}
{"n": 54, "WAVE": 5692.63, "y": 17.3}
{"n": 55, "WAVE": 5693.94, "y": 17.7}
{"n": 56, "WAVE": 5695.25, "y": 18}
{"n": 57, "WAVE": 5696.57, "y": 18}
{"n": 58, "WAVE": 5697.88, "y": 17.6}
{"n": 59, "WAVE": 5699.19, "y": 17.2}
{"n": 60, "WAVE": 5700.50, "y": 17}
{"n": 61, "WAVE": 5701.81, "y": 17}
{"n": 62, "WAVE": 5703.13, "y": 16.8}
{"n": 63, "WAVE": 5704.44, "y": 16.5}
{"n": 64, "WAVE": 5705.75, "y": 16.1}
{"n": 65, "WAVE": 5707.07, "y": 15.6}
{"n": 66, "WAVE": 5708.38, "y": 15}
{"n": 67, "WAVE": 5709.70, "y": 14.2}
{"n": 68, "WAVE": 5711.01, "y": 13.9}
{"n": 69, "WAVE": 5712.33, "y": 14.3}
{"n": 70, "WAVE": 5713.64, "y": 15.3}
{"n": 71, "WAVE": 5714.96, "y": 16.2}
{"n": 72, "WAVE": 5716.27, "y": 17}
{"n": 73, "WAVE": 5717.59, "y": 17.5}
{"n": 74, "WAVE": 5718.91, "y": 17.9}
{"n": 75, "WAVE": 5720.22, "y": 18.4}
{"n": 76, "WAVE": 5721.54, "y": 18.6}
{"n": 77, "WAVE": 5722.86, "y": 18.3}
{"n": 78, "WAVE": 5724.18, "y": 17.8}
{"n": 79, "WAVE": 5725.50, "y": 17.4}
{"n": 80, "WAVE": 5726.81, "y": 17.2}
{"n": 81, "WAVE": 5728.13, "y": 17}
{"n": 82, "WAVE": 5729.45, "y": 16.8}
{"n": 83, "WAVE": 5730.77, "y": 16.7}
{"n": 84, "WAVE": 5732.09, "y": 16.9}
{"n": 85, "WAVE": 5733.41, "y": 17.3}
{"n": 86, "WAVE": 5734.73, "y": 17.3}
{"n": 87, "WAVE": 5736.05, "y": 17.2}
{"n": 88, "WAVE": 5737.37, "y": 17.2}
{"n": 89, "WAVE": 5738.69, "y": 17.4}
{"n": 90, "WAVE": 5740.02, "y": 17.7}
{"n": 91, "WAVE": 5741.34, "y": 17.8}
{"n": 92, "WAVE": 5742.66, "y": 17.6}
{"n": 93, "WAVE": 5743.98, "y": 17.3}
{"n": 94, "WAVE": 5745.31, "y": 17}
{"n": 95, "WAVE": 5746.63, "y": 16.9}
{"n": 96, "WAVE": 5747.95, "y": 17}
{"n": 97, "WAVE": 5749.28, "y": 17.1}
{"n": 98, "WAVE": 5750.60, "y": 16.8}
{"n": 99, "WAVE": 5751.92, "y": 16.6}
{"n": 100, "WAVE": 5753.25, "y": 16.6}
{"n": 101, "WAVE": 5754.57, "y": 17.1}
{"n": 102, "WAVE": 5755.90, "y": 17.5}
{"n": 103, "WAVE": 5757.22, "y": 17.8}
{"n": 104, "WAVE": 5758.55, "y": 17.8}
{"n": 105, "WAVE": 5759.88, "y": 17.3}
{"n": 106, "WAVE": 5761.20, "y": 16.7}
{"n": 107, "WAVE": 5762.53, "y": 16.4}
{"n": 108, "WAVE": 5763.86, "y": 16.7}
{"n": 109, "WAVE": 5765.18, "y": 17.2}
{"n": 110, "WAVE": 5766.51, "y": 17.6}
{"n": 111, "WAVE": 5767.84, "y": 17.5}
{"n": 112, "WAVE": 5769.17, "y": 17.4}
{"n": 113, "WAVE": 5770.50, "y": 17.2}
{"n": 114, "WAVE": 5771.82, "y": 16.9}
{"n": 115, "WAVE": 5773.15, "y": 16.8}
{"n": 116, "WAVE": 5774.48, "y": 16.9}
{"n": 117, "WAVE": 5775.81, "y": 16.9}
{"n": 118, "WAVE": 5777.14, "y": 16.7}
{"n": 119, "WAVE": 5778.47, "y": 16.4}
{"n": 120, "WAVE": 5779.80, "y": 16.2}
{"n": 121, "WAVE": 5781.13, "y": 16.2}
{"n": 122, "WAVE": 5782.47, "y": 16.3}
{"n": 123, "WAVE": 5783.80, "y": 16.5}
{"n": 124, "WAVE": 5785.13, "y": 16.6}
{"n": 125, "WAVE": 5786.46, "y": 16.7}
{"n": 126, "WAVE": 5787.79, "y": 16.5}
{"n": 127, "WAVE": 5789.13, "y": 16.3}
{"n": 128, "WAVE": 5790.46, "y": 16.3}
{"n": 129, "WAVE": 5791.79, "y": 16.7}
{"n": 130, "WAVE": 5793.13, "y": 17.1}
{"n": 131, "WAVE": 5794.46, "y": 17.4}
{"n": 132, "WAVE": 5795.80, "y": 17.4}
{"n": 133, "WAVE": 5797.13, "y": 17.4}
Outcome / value 1.1 angstroms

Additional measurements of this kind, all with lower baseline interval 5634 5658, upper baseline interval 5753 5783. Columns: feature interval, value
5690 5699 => -0.4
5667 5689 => -0.3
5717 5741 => -0.9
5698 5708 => 0.1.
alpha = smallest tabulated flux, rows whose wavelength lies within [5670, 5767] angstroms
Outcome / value 13.9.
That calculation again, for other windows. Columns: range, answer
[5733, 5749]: 16.9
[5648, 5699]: 15.4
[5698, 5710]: 14.2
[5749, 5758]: 16.6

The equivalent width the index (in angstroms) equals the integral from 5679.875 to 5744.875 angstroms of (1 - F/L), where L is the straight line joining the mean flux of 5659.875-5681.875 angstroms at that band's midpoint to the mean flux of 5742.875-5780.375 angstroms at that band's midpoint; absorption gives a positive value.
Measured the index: 1.1 angstroms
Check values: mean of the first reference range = 17.2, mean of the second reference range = 17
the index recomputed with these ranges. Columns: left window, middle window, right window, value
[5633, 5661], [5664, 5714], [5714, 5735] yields 0.9 angstroms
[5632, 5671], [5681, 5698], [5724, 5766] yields 0.2 angstroms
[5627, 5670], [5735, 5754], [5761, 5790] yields -0.5 angstroms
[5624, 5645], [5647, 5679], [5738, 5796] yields -0.3 angstroms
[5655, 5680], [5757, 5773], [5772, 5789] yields -0.5 angstroms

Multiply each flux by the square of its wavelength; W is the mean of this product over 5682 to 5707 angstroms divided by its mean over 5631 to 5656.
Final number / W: 1.02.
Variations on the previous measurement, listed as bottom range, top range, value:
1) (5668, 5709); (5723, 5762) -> 1.04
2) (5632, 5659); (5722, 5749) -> 1.08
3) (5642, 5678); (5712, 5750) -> 1.05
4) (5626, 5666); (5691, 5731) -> 1.04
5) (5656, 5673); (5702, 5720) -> 0.97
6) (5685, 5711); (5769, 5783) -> 1.04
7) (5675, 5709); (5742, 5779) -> 1.04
